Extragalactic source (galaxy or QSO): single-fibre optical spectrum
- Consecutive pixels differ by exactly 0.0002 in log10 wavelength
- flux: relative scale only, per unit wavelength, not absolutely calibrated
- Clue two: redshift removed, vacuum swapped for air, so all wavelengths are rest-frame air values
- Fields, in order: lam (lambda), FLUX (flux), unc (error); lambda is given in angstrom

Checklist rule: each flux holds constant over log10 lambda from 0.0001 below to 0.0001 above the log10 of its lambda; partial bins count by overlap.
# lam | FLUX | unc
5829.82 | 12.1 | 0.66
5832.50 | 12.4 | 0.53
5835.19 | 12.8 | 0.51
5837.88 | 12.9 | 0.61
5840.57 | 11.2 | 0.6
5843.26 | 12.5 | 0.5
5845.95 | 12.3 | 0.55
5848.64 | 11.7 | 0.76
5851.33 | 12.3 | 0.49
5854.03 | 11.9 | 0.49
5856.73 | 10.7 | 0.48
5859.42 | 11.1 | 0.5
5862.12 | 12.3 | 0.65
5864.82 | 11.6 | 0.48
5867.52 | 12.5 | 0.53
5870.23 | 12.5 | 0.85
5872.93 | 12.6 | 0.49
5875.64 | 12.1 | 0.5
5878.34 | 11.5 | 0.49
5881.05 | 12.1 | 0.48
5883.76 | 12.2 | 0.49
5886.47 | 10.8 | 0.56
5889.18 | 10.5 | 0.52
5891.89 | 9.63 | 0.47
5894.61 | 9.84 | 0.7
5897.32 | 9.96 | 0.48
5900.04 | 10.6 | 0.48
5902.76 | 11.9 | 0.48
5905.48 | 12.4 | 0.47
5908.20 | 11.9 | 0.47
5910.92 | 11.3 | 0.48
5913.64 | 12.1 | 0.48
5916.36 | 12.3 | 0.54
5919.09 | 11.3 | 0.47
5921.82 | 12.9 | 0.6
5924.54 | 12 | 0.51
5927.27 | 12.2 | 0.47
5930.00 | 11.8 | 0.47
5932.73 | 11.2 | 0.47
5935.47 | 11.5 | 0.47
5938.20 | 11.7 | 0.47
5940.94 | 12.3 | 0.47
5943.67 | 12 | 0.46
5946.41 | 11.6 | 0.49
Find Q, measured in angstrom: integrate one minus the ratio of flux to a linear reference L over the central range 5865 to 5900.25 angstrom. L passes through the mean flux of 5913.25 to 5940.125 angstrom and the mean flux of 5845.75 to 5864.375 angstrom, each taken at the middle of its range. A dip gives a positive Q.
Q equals 1.4 angstrom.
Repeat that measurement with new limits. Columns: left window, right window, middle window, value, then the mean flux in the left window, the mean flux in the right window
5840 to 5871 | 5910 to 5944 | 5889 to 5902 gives 1.9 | 11.9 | 11.9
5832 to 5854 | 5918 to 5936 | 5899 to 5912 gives 0.3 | 12.2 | 11.9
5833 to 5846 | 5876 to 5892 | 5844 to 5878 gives -0.4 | 12.3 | 11.3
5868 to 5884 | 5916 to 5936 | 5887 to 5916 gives 2.4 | 12.2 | 11.9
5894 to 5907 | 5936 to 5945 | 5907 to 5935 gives -1.0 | 11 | 12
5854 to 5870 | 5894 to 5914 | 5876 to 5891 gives 0.1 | 11.7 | 11.3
